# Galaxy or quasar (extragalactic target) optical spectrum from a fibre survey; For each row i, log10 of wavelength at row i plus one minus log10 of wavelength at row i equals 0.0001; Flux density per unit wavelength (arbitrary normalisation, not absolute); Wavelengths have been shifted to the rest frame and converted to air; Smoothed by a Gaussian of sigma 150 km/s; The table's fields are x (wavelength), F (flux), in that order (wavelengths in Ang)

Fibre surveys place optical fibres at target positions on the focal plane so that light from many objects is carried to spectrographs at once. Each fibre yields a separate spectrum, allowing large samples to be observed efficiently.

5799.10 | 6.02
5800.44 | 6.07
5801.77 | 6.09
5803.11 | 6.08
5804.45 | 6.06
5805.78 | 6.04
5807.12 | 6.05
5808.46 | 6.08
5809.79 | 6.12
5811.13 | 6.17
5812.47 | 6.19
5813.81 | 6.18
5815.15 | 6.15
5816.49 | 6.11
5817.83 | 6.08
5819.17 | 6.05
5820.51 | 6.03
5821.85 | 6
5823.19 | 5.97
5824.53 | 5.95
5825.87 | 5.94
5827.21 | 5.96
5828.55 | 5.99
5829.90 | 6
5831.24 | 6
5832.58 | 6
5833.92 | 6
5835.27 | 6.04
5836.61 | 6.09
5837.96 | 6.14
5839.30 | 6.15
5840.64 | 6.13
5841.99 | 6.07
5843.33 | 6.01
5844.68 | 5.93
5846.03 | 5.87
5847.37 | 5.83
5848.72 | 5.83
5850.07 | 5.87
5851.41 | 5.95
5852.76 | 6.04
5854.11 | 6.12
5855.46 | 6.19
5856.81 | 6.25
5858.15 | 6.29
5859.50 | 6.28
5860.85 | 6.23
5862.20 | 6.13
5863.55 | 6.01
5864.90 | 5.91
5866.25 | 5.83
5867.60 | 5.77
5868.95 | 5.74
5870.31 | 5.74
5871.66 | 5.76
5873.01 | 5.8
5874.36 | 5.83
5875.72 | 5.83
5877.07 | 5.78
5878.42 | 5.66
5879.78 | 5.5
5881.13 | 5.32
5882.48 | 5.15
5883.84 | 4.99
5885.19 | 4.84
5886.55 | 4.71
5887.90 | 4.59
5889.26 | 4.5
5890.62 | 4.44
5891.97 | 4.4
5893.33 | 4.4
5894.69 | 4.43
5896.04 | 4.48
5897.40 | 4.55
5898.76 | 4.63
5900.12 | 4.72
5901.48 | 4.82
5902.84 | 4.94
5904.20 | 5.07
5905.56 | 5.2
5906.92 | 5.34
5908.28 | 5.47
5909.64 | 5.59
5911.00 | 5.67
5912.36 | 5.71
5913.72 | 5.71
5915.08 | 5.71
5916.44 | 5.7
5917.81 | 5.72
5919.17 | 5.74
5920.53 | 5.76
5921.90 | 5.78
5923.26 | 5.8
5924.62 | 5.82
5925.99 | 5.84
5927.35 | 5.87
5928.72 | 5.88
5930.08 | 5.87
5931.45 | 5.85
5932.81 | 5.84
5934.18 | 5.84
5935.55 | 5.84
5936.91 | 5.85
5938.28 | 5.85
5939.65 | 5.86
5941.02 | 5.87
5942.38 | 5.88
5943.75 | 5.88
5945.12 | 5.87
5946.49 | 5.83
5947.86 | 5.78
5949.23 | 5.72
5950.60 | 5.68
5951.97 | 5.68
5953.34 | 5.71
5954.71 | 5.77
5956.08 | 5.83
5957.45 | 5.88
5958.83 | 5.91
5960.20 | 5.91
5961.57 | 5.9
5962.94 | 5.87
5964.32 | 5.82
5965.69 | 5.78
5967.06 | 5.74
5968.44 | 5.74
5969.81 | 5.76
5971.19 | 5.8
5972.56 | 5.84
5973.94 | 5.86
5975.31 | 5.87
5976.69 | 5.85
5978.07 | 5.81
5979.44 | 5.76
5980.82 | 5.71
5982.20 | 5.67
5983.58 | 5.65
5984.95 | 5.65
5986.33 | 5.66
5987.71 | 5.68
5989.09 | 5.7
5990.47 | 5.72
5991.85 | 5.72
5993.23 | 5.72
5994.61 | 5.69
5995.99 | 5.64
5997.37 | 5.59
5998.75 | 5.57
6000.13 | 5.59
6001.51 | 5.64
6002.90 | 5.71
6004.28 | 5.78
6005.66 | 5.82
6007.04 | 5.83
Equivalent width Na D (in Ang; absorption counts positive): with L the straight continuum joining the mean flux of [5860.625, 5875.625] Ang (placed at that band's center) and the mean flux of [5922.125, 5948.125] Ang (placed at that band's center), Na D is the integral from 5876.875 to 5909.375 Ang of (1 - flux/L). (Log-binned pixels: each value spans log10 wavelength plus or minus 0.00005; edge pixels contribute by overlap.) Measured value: 5.3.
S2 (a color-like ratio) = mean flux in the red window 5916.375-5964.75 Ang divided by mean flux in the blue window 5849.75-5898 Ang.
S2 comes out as 1.1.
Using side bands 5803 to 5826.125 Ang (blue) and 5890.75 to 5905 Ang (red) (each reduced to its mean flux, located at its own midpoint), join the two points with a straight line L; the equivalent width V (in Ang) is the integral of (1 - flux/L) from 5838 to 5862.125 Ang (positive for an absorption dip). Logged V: -2.7 Ang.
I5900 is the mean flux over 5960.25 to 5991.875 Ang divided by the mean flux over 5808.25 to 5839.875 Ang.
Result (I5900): 1.0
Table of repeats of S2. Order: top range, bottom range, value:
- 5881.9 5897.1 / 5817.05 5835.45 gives 0.77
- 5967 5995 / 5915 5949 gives 0.99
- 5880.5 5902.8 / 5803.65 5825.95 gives 0.77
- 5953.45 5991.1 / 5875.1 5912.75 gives 1.15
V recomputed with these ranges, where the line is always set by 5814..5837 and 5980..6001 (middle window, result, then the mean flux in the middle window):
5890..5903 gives 2.88 Ang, 4.57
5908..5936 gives 0.23 Ang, 5.77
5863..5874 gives 0.21 Ang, 5.82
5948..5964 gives -0.18 Ang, 5.8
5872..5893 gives 2.66 Ang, 5.15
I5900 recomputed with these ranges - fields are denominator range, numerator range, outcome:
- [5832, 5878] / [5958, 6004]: 0.96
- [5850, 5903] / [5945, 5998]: 1.07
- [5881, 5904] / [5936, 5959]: 1.24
